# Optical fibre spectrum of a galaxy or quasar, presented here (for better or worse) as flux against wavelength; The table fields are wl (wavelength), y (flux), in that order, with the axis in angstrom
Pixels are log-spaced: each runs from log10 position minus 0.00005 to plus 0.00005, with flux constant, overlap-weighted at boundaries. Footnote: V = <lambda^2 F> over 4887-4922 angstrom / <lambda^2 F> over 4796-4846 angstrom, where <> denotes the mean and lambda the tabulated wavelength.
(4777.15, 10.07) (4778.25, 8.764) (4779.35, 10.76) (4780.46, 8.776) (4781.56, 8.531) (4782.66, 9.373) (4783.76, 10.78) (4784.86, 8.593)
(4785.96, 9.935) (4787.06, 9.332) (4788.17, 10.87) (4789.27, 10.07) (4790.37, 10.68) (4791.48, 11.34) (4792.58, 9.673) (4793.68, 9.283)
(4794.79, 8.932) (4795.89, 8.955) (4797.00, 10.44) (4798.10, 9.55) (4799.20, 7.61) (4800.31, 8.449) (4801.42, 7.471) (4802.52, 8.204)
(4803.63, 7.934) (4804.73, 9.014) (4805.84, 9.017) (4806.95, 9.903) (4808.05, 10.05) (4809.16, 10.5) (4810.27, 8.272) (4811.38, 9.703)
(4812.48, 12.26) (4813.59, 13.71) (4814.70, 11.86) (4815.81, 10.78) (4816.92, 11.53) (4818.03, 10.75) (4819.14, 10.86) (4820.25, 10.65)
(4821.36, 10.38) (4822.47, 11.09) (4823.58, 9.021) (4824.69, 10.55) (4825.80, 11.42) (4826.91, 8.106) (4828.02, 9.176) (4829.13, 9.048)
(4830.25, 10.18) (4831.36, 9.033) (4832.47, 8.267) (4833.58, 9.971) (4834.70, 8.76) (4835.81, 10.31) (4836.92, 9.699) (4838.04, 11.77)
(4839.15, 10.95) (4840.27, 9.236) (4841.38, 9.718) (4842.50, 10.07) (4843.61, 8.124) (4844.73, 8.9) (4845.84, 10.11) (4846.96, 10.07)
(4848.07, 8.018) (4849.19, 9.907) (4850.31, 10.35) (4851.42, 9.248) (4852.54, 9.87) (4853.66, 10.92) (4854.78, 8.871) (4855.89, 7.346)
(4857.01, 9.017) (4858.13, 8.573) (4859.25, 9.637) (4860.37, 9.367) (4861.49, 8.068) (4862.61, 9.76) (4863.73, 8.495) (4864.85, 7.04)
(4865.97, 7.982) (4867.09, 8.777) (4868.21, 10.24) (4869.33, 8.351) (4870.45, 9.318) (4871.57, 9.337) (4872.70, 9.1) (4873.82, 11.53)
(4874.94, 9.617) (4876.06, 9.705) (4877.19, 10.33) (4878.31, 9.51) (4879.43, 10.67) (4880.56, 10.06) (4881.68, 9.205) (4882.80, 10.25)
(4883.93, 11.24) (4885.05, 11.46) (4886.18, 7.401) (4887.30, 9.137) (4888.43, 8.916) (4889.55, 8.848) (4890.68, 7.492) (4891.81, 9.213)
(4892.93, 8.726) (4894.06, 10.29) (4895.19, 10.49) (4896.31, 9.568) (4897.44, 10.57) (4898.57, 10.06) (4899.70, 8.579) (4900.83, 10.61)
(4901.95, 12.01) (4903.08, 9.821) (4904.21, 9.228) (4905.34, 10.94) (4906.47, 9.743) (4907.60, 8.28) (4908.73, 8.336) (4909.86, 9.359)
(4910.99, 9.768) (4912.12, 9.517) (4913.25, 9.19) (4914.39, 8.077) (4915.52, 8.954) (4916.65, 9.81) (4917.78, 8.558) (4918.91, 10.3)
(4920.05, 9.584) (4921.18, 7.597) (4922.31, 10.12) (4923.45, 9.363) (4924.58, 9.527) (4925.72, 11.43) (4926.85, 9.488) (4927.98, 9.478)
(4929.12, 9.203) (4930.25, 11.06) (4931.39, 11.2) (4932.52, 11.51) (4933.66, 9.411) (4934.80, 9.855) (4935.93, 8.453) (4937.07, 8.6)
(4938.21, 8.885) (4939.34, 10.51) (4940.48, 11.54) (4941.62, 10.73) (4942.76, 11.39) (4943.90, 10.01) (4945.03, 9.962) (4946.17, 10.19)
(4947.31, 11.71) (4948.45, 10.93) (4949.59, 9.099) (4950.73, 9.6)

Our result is 0.99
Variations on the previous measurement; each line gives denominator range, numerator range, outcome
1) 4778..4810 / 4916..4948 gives 1.12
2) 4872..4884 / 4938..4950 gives 1.07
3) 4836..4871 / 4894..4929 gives 1.06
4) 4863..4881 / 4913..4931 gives 1.03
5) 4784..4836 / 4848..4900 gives 0.98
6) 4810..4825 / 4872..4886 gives 0.96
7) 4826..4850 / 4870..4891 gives 1.03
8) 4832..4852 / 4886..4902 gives 1.00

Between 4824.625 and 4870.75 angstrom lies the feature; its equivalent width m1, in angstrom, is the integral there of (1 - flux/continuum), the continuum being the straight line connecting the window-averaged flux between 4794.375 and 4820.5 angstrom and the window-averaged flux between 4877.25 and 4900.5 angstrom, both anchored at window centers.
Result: 1.9 angstrom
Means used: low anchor 9.85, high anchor 9.61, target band 9.34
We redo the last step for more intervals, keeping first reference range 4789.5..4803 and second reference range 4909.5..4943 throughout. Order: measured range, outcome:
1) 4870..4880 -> -0.4 angstrom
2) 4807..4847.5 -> -3.4 angstrom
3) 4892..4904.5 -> -0.5 angstrom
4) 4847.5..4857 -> 0.2 angstrom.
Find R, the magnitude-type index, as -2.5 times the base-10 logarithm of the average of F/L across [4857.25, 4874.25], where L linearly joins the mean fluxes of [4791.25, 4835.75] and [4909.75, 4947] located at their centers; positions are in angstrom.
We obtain 0.090 mag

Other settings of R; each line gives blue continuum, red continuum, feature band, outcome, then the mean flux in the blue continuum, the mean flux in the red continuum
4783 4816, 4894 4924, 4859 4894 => 0.03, 9.76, 9.57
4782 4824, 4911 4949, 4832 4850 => 0.03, 9.92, 9.88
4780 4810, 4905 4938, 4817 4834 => -0.06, 9.37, 9.52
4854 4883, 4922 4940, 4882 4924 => 0.01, 9.24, 9.88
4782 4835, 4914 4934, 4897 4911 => -0.01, 9.82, 9.72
